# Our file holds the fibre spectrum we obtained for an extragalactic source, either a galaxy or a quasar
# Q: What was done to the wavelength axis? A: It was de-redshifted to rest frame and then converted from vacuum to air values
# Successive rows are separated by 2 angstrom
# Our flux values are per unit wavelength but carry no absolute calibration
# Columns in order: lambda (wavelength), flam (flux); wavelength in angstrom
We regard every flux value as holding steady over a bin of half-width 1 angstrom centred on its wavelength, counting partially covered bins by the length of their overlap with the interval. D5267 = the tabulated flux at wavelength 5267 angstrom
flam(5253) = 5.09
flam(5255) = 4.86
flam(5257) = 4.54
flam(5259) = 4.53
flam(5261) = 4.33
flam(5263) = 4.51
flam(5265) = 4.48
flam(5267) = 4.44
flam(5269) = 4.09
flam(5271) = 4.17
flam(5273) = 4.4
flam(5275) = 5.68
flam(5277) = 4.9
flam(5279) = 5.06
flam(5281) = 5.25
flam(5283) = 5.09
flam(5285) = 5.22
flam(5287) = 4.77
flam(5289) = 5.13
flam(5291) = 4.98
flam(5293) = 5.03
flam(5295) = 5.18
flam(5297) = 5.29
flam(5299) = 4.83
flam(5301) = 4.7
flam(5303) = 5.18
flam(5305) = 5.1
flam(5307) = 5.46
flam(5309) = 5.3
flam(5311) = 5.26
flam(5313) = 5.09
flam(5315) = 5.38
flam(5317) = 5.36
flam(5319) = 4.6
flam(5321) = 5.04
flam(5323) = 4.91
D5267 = 4.44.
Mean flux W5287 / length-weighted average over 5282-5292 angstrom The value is 5.04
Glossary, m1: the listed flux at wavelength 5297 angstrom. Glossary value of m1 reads 5.29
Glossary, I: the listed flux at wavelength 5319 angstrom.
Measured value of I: 4.6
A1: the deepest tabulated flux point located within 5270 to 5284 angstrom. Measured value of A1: 4.17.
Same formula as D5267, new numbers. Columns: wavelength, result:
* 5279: 5.06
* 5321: 5.04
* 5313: 5.09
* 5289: 5.13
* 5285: 5.22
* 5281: 5.25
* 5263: 4.51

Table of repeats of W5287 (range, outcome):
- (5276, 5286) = 5.1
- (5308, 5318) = 5.28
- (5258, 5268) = 4.46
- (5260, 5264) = 4.42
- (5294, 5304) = 5.04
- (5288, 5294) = 5.05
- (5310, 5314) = 5.17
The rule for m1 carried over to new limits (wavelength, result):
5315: 5.38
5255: 4.86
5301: 4.7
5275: 5.68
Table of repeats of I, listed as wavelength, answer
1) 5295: 5.18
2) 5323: 4.91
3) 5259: 4.53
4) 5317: 5.36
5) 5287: 4.77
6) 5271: 4.17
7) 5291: 4.98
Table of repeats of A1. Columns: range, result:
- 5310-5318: 5.09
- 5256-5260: 4.53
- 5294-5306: 4.7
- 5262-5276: 4.09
